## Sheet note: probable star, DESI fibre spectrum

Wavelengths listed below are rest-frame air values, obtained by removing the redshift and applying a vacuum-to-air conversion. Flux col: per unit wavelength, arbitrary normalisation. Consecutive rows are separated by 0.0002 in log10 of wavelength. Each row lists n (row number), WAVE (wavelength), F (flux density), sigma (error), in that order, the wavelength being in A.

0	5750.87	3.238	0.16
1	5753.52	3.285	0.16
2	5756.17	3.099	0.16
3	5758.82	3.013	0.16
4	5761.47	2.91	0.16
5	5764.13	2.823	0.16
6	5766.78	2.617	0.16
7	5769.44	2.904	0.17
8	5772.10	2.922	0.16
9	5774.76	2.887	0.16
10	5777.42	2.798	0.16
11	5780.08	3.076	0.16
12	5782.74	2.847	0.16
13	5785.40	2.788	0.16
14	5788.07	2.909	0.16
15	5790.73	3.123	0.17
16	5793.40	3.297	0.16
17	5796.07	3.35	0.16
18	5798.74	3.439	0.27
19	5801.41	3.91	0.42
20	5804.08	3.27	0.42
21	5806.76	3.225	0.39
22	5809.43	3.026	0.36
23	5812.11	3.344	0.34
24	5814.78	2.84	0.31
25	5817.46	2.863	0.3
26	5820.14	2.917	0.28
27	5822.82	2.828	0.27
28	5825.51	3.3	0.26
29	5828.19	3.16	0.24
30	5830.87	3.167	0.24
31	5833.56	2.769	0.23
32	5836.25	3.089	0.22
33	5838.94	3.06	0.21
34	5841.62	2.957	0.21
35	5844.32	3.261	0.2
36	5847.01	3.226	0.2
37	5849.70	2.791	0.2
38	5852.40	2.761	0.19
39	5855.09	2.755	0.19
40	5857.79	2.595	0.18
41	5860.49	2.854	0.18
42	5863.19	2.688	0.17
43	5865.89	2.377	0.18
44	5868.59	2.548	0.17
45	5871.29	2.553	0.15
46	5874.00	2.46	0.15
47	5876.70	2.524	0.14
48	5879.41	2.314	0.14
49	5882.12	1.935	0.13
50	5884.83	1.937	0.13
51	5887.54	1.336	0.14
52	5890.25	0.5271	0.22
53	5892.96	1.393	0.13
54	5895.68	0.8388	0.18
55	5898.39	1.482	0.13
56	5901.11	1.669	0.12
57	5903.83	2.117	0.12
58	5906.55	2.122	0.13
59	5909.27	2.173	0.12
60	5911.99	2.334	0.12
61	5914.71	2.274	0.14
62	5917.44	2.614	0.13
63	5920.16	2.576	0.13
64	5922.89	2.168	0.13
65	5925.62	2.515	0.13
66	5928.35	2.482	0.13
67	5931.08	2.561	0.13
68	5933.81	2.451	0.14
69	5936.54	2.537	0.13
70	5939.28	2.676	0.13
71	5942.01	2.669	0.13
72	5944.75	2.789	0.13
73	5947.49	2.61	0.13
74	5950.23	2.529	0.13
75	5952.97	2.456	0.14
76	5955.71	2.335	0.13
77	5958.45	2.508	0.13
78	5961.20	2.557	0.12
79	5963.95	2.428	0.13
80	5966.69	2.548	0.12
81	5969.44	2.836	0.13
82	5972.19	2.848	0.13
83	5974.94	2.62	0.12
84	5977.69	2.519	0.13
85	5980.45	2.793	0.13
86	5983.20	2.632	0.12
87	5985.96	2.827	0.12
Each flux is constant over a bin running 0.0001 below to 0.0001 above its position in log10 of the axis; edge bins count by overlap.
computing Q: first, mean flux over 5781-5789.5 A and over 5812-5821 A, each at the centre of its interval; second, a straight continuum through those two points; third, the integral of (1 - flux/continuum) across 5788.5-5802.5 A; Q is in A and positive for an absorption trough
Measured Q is -2.4 A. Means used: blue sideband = 2.86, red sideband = 2.95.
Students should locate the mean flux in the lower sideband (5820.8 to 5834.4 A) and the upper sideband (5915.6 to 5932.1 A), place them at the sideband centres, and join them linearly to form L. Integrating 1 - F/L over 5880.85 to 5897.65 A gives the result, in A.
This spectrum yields 8.5 A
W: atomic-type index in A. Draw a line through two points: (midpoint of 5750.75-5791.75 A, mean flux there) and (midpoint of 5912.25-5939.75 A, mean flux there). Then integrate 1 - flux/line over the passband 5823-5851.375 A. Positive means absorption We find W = -3.32 A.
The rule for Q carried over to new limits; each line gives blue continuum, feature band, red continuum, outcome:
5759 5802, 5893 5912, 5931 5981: 6.7 A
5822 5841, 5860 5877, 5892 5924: -0.1 A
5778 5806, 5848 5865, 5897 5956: 0.3 A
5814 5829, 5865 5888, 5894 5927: 1.6 A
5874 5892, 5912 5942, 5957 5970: -3.7 A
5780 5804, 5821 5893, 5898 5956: 6.3 A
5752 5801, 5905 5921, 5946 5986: 2.2 A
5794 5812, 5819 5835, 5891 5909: -0.5 A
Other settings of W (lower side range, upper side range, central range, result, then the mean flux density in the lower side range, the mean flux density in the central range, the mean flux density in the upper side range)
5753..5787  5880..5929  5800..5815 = -3.8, 2.91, 3.3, 1.92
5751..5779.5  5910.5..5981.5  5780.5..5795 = -0.6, 2.94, 3.01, 2.55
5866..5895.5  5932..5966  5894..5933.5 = 1.8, 1.93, 2.14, 2.55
